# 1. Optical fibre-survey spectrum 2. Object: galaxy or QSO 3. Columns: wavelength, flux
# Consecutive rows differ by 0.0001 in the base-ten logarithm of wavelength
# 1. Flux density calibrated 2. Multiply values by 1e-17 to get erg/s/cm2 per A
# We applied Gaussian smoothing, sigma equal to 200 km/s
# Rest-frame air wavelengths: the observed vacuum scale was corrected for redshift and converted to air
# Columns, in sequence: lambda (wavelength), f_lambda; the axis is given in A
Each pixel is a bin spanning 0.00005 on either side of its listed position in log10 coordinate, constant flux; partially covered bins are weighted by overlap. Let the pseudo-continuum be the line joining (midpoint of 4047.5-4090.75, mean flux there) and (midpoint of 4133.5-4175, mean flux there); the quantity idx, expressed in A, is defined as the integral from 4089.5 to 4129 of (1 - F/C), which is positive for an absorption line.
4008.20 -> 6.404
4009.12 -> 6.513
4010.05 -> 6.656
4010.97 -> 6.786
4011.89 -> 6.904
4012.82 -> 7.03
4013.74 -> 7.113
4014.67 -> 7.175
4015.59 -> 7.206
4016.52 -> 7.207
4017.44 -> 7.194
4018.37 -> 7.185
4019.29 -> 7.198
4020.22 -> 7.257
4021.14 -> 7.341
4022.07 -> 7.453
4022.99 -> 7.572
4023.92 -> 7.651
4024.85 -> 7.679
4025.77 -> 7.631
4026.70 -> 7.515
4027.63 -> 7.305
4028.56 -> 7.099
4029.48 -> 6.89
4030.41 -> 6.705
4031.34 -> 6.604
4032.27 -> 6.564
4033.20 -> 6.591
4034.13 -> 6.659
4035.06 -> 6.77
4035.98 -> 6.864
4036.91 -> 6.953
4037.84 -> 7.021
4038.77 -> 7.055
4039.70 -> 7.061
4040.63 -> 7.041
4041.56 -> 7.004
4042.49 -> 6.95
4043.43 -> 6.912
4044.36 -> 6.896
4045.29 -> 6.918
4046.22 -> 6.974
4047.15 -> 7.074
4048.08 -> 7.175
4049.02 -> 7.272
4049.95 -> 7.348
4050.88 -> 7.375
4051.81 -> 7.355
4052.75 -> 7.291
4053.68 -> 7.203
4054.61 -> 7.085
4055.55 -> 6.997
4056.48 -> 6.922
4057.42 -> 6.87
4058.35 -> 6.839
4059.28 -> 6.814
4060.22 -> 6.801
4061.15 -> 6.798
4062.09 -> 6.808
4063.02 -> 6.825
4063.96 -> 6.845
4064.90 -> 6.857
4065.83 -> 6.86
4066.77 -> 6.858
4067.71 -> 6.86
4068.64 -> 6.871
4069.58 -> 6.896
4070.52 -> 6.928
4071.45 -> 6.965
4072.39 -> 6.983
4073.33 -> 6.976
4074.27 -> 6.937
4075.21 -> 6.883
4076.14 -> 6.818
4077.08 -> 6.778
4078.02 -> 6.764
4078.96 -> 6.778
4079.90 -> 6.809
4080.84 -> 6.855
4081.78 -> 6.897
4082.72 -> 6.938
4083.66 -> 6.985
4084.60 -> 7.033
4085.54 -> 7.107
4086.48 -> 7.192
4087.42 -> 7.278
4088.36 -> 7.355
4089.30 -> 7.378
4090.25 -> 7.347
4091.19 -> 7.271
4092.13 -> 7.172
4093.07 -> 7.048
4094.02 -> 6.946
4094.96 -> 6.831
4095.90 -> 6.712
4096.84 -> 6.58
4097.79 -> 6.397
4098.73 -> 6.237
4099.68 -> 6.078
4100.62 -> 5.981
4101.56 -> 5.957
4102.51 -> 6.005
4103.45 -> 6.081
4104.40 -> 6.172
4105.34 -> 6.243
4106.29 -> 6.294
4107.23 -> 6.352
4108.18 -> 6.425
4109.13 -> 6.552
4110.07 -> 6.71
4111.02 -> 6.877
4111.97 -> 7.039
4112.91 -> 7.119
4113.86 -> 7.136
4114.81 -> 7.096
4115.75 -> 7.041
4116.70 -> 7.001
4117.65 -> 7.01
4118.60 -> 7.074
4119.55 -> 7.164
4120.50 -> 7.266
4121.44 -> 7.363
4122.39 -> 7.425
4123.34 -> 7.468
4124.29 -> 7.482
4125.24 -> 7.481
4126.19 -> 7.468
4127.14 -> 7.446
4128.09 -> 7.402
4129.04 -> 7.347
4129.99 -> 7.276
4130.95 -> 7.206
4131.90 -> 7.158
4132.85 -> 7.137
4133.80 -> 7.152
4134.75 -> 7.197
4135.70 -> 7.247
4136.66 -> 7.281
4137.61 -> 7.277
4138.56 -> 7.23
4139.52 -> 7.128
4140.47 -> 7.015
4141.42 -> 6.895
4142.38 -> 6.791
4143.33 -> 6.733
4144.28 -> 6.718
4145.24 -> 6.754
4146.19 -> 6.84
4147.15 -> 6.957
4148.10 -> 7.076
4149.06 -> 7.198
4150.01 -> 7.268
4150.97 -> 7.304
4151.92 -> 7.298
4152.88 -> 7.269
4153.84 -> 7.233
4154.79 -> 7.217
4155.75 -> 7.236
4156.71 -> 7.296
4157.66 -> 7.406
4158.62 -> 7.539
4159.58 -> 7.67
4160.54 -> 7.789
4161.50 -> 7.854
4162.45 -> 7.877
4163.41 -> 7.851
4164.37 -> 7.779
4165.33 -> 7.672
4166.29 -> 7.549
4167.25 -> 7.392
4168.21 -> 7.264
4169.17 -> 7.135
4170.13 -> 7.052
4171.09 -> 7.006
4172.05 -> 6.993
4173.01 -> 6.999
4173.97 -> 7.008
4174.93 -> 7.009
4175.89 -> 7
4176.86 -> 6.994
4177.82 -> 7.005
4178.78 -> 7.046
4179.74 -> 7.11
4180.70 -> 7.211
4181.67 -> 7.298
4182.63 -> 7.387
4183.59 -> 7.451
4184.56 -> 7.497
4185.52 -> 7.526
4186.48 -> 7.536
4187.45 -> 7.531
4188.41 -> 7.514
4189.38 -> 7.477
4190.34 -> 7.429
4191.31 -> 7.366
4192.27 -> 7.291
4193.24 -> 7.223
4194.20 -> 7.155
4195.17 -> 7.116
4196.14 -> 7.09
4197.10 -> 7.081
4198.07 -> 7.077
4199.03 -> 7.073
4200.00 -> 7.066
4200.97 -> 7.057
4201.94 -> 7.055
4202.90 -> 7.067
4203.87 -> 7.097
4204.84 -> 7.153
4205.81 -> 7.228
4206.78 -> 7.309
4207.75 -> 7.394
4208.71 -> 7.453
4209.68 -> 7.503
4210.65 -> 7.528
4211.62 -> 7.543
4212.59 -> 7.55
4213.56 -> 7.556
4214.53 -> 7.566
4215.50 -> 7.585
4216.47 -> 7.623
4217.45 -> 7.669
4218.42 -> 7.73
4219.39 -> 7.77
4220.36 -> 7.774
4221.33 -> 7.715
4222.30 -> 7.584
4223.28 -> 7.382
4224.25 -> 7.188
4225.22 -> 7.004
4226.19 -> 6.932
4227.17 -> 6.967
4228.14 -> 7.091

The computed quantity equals 1.4 A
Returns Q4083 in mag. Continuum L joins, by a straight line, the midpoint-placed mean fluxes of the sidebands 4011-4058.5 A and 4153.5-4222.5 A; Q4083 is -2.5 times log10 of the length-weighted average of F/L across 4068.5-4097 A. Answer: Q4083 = 0.03 mag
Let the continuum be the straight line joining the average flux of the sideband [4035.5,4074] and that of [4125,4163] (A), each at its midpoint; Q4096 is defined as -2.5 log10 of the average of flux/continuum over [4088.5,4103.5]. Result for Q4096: 0.07 mag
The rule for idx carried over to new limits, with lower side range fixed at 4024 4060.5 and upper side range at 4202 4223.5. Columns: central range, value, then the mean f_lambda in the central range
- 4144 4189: 0.4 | 7.29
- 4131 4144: 0.3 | 7.1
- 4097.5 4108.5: 1.6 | 6.18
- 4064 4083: 0.6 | 6.87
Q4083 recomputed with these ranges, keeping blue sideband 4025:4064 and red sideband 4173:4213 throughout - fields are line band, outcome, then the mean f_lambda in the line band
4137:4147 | 0.03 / 6.94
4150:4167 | -0.05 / 7.51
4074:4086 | 0.03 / 6.89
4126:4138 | -0.02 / 7.27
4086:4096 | -0.01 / 7.16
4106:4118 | 0.04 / 6.83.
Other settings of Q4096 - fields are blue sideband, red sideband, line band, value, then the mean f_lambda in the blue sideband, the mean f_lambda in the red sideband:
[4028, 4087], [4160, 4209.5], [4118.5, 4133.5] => -0.03 mag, 6.94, 7.29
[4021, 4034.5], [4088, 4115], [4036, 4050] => 0.00 mag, 7.15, 6.66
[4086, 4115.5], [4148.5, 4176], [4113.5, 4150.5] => -0.02 mag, 6.71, 7.35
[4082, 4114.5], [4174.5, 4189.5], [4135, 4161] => -0.02 mag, 6.73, 7.28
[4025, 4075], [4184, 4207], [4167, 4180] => 0.02 mag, 6.98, 7.25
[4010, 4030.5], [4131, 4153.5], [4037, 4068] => 0.03 mag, 7.23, 7.09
